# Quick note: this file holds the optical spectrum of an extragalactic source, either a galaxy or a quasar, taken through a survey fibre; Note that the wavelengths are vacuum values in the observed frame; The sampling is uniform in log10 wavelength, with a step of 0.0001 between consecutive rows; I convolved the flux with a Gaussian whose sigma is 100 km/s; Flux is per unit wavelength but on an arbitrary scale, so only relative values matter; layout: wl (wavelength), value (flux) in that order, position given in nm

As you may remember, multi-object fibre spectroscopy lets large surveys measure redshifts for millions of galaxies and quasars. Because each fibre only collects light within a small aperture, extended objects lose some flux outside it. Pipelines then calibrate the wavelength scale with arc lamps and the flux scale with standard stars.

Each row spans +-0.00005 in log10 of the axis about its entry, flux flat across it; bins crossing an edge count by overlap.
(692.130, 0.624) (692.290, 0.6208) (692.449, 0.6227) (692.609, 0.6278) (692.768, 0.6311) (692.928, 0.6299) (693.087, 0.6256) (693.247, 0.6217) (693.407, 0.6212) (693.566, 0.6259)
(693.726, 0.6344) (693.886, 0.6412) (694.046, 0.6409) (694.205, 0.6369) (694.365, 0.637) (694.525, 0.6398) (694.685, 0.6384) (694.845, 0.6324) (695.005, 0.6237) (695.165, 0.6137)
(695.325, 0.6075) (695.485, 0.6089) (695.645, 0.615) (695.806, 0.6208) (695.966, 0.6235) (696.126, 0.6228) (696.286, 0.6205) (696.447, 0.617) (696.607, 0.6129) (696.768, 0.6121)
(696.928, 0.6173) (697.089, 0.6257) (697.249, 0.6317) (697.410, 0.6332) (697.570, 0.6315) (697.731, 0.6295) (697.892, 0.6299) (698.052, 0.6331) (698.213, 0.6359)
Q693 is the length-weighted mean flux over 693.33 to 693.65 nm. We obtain 0.624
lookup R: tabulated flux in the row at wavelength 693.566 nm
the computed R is 0.6259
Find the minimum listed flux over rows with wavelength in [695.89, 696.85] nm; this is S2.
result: 0.6121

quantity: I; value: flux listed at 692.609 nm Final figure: 0.6278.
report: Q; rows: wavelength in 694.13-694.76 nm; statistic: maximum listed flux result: 0.6398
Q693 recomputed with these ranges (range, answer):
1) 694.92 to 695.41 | 0.615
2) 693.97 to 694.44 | 0.639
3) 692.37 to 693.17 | 0.627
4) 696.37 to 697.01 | 0.615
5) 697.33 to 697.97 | 0.631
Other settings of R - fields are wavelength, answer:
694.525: 0.6398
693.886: 0.6412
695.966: 0.6235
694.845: 0.6324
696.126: 0.6228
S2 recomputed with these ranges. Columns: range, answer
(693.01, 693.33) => 0.6217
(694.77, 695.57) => 0.6075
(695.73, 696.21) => 0.6208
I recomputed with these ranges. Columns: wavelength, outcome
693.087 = 0.6256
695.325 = 0.6075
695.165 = 0.6137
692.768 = 0.6311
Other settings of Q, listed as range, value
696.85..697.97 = 0.6332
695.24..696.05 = 0.6235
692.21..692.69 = 0.6278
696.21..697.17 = 0.6257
